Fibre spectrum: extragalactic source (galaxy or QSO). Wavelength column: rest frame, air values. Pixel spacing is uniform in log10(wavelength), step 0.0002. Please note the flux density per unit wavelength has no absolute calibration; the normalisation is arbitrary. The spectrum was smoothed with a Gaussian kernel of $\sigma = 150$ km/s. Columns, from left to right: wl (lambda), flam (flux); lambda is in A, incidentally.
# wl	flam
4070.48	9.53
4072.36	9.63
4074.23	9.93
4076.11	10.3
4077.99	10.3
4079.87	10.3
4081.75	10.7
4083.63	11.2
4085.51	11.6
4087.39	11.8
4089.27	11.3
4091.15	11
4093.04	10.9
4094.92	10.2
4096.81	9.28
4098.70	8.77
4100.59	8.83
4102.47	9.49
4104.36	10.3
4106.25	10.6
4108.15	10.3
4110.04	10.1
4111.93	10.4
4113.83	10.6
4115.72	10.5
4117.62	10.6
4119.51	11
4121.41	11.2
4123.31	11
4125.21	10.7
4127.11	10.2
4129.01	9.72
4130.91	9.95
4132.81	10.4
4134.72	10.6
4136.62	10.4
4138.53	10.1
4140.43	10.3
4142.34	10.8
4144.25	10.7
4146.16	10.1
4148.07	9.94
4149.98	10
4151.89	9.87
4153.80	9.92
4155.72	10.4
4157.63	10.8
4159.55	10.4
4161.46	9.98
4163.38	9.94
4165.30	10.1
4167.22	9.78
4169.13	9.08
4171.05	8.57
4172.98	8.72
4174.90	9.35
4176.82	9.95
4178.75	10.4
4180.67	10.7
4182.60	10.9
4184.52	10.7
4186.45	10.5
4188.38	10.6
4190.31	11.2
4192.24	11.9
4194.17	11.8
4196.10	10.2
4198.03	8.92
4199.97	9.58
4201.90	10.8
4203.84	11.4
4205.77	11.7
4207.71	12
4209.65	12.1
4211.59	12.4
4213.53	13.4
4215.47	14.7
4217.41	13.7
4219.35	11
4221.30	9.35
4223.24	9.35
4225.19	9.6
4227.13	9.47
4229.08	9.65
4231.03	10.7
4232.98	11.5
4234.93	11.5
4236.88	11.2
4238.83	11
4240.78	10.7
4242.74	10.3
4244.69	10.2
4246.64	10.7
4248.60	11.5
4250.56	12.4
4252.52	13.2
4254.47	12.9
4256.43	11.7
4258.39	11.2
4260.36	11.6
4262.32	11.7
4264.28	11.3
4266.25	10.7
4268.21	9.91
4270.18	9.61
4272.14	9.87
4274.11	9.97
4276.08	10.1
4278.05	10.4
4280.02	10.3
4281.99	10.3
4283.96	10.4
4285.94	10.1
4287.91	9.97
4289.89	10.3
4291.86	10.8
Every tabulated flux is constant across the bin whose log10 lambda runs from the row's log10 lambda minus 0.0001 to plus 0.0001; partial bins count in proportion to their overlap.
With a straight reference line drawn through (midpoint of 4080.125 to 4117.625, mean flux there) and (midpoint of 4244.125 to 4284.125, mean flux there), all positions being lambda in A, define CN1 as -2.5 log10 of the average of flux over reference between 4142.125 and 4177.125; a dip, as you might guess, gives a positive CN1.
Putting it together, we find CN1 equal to 0.077 mag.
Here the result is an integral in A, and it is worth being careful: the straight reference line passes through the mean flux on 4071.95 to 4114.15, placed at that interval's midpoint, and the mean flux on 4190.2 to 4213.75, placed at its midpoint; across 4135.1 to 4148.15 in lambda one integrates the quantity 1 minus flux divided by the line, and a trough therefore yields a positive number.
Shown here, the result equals 0.5 A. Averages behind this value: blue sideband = 10.3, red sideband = 11.3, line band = 10.4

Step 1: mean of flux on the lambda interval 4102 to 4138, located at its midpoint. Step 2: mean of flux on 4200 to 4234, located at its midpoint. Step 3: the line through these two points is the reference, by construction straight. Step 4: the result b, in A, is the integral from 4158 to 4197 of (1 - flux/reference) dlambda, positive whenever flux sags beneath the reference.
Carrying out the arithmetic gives 2.5 A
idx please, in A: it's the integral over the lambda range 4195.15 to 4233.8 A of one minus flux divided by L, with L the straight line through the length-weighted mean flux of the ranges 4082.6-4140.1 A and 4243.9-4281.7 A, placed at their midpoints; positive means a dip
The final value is -0.90 A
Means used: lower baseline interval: 10.4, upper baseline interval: 11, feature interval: 11.1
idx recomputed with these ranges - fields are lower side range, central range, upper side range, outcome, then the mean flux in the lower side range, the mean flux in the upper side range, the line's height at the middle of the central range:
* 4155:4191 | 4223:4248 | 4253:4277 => 0.4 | 10.1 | 10.9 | 10.7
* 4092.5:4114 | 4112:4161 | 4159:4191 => -2.0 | 9.94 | 10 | 9.99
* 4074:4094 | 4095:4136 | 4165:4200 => 1.7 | 10.9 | 10.2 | 10.7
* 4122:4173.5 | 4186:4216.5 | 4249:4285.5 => -2.8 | 10.1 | 11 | 10.5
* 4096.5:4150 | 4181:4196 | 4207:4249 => -0.3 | 10.3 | 11.2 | 10.8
